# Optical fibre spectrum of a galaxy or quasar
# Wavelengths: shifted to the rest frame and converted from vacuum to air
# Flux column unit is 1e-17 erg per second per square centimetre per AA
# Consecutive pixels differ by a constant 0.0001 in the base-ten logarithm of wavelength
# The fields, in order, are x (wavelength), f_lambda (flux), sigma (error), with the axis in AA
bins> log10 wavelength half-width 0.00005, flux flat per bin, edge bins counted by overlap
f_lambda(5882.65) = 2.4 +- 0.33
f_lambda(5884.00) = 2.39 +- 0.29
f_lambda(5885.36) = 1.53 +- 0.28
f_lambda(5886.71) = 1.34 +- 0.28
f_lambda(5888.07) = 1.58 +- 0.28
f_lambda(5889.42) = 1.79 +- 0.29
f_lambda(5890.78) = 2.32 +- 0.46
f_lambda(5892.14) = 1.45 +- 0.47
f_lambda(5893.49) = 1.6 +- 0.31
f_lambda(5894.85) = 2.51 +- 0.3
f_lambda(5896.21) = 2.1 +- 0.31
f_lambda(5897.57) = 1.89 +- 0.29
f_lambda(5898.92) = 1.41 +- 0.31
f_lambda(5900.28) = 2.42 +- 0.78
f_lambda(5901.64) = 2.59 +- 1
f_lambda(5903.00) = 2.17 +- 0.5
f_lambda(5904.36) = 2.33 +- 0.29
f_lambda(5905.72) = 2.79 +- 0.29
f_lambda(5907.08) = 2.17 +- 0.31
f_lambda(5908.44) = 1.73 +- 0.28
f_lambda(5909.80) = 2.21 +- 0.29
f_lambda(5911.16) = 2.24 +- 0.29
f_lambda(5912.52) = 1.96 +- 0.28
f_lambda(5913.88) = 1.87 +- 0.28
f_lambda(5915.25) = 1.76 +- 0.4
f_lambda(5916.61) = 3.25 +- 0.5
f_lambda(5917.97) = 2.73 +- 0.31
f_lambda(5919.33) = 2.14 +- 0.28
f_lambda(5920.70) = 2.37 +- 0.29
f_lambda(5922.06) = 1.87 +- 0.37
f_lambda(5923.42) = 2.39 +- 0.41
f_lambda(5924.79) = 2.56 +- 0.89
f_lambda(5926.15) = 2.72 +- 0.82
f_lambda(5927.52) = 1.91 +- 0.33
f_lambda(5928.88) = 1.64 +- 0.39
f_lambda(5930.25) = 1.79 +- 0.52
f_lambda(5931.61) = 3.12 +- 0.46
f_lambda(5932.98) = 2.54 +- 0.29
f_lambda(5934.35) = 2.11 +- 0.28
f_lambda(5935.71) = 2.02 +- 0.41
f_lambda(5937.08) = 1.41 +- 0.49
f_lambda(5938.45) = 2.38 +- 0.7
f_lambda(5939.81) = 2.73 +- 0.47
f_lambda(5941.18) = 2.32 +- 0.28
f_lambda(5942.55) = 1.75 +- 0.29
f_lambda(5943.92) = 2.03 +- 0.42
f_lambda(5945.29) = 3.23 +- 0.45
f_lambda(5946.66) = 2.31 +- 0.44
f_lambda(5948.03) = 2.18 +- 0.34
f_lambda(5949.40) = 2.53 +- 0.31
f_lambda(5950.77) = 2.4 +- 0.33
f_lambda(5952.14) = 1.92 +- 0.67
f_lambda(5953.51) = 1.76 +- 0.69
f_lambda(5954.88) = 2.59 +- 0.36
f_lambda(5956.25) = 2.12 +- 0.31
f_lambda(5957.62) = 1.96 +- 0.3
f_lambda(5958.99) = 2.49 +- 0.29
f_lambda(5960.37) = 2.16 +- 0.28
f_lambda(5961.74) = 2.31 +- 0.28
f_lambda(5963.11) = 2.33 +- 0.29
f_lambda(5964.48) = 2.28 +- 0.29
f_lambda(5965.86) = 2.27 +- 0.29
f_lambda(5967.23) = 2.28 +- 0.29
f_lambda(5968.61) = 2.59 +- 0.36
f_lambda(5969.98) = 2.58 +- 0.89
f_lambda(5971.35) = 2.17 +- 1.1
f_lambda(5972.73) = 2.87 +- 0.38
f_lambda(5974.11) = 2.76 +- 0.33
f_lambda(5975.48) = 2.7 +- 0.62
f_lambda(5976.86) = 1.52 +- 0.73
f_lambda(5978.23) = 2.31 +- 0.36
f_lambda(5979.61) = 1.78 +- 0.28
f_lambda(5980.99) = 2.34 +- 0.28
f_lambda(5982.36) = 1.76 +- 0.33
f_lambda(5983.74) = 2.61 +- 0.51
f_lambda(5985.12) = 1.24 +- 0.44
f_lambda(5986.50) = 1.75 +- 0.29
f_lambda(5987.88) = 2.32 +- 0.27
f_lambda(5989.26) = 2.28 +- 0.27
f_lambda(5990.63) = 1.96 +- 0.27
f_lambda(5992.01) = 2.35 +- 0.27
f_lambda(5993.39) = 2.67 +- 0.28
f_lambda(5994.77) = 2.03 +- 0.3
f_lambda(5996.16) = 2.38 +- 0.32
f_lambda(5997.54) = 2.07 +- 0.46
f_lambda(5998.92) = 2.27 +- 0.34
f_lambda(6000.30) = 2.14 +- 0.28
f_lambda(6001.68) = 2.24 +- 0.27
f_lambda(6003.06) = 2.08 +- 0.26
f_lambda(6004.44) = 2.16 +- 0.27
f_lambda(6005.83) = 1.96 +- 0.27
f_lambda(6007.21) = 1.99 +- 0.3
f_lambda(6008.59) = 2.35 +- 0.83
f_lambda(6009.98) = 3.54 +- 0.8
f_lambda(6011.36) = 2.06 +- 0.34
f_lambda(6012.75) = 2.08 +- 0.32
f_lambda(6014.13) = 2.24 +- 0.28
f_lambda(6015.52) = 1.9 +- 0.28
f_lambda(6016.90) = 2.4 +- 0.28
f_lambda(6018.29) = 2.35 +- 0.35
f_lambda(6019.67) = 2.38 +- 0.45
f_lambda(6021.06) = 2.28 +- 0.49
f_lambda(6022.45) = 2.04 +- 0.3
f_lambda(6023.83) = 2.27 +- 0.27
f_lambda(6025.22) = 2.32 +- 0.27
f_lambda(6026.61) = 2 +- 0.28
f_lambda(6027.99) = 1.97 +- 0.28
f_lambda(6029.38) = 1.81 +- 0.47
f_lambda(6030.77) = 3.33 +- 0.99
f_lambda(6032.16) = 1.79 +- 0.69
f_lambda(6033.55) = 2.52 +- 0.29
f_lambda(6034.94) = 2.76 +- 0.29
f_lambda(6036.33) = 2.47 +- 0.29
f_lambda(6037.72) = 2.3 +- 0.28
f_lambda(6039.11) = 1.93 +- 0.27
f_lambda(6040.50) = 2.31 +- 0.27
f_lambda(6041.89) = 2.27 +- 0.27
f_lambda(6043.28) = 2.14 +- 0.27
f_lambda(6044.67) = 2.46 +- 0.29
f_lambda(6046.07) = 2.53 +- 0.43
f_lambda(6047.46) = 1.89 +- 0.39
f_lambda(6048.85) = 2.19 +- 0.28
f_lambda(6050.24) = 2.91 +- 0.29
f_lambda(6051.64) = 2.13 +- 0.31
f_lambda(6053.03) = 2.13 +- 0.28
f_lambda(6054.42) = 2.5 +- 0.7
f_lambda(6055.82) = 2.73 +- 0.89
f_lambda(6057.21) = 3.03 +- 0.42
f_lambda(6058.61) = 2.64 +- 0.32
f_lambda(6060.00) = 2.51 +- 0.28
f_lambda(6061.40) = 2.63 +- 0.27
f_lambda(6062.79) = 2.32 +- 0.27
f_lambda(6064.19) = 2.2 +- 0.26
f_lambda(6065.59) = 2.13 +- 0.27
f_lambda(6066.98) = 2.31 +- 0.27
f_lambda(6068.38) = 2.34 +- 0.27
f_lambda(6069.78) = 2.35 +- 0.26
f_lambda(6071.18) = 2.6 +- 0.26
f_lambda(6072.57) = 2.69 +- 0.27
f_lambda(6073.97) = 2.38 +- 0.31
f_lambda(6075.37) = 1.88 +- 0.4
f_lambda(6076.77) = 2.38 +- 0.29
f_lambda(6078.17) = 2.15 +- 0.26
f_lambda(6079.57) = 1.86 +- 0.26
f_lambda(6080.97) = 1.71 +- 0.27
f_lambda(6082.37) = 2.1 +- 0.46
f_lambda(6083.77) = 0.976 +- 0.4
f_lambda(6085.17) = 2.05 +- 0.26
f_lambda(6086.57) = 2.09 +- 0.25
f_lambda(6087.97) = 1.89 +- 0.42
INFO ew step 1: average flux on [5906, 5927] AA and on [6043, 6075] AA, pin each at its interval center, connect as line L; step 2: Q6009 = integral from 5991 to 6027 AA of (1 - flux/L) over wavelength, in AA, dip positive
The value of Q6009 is 1.8 AA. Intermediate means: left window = 2.27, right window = 2.42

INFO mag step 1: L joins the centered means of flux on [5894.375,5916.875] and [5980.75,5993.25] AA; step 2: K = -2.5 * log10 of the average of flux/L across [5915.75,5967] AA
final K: -0.07 mag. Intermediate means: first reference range 2.18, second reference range 2.09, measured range 2.29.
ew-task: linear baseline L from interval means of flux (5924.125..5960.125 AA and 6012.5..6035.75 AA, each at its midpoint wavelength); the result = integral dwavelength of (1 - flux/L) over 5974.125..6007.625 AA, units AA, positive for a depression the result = 1.8 AA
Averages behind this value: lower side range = 2.25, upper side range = 2.27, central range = 2.14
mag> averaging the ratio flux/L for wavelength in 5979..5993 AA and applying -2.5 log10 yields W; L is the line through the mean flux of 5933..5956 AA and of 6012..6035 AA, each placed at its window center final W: 0.09 mag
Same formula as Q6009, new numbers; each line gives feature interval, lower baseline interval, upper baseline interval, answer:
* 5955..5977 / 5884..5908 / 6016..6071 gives -1.96 AA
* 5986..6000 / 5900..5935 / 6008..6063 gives 0.72 AA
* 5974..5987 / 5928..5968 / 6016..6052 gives 1.20 AA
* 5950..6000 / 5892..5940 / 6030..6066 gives 1.42 AA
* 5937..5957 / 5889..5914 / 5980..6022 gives -1.19 AA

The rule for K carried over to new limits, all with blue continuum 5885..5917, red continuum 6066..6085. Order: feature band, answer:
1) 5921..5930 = -0.06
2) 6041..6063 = -0.15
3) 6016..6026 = -0.09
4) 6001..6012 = -0.10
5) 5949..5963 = -0.08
